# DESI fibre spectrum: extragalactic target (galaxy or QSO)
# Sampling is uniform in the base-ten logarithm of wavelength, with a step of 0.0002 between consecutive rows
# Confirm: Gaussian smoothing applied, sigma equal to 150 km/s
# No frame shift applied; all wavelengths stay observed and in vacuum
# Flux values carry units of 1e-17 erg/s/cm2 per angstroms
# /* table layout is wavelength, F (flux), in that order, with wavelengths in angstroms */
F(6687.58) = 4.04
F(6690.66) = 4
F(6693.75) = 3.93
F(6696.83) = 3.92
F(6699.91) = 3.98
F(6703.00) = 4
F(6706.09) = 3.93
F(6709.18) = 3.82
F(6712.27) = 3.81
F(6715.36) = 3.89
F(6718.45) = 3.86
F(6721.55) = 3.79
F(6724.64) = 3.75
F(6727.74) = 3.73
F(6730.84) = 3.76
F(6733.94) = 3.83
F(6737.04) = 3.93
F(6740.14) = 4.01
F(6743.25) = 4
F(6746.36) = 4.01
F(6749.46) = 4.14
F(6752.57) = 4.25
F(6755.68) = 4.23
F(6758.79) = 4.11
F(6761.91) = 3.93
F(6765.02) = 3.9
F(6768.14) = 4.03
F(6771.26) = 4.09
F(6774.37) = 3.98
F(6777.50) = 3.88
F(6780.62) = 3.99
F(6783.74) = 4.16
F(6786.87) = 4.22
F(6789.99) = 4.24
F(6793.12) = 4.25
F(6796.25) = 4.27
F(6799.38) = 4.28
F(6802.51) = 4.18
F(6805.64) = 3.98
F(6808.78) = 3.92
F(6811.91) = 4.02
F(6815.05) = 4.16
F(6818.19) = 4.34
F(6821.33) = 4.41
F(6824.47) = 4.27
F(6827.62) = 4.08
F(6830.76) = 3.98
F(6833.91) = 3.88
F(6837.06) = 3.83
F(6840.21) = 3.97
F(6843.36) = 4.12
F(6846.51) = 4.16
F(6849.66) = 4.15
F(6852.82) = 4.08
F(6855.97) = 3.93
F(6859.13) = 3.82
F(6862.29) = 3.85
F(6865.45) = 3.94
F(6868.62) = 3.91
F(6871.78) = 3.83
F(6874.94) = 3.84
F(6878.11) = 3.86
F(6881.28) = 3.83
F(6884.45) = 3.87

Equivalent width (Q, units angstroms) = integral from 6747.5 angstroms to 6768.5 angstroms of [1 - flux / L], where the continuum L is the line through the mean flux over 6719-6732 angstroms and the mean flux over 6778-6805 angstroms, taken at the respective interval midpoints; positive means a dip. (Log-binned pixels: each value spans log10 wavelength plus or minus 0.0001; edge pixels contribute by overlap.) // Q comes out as -0.6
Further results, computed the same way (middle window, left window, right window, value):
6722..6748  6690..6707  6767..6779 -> 0.7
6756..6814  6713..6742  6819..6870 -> -2.2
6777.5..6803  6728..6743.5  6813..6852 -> -1.1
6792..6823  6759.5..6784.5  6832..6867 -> -1.5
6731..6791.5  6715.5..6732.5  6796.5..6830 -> -1.5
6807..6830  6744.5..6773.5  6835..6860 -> -0.7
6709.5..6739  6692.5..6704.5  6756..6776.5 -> 1.2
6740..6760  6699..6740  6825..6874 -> -1.2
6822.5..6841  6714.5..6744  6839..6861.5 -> 0.0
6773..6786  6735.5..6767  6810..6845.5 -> 0.2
